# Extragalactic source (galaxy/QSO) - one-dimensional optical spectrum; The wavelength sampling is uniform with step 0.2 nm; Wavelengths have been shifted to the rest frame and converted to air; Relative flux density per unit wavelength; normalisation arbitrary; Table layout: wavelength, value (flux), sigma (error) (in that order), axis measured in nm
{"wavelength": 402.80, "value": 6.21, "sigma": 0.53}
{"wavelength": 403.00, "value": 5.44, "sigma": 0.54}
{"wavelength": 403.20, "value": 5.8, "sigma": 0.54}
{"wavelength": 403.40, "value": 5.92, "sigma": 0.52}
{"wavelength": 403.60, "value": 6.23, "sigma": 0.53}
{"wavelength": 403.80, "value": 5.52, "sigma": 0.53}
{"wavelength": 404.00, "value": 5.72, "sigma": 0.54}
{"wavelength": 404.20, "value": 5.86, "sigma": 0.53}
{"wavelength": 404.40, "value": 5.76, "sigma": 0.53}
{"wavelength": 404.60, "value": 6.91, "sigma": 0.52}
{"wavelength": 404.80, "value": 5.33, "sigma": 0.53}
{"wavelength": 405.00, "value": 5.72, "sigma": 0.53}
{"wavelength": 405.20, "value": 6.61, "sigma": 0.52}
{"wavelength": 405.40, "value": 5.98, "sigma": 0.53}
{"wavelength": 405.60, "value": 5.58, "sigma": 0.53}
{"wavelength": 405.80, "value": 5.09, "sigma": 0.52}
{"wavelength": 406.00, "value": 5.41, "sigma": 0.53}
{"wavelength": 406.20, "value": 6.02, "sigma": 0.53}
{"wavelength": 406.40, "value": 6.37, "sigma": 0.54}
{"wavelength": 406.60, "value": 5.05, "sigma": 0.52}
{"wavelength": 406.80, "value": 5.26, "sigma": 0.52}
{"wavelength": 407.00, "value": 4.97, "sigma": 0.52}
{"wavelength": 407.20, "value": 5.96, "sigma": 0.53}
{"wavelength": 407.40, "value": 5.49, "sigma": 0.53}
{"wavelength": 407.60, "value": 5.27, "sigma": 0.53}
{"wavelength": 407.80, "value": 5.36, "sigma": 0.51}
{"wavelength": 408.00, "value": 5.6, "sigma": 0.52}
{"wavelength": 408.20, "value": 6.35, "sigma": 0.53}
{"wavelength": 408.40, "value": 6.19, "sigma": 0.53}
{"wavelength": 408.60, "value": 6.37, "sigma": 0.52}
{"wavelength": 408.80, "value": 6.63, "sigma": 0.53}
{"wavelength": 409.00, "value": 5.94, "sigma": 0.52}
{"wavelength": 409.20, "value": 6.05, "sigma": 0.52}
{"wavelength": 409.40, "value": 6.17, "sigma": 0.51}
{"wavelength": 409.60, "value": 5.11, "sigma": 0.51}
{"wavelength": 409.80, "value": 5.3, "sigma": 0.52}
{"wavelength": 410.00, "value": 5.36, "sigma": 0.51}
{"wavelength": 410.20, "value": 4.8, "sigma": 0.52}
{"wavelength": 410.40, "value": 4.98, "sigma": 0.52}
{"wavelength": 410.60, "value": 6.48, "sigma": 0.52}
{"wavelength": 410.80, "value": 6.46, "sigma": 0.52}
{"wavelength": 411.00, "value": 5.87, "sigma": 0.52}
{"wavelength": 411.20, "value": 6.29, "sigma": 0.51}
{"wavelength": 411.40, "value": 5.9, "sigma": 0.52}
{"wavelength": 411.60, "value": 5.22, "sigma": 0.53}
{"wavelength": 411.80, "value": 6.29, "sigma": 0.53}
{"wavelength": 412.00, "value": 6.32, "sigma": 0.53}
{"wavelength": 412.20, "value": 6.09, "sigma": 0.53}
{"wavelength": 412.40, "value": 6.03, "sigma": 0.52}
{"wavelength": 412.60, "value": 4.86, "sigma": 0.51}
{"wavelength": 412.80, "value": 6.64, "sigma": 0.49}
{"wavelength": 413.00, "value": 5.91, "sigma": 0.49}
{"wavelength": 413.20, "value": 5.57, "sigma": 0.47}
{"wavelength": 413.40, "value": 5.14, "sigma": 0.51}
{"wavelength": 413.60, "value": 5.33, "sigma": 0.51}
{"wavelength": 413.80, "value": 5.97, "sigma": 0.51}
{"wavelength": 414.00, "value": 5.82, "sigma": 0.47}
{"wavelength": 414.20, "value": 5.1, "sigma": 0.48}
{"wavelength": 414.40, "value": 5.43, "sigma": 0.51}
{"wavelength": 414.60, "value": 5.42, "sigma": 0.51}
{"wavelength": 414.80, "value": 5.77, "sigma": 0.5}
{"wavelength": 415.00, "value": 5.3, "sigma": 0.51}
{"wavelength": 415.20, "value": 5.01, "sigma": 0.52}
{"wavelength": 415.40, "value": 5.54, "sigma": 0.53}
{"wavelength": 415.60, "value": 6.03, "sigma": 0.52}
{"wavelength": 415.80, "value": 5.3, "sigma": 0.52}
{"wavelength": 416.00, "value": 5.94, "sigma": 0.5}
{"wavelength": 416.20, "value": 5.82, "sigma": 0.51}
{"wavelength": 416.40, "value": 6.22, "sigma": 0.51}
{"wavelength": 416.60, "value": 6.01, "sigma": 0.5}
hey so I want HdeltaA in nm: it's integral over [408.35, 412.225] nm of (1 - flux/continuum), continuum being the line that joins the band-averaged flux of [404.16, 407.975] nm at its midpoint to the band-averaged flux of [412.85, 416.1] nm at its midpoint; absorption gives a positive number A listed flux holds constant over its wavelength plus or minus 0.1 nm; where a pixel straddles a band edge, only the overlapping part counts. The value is -0.18 nm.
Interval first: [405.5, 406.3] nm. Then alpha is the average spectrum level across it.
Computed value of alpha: 5.53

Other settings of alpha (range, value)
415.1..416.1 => 5.56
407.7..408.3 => 5.77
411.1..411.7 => 5.8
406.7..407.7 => 5.39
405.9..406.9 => 5.62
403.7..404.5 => 5.71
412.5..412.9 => 5.75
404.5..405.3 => 6.14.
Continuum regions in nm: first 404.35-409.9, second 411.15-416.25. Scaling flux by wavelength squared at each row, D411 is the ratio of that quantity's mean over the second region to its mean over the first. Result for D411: 1.0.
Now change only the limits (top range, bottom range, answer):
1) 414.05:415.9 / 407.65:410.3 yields 0.97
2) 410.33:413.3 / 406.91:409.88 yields 1.04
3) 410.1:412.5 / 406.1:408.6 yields 1.06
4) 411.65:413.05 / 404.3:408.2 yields 1.09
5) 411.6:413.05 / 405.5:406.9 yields 1.11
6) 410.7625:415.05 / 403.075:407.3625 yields 1.04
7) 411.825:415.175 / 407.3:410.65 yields 1.01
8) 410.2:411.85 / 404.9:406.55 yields 1.03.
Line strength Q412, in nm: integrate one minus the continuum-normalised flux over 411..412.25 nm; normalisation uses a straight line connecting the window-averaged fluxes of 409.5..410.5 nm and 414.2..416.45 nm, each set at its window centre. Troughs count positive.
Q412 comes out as -0.18 nm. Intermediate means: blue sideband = 5.11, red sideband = 5.58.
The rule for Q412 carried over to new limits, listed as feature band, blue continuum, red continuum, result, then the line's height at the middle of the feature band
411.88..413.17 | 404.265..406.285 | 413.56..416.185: -0.08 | 5.62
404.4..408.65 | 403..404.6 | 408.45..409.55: 0.20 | 6.03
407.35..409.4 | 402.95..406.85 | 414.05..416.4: -0.09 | 5.71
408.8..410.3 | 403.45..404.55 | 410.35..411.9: 0.09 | 5.95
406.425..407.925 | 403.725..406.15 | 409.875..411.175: 0.09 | 5.75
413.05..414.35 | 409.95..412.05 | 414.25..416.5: 0.04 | 5.69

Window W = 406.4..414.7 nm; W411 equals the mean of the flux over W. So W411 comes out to 5.72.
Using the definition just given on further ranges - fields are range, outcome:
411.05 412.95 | 5.96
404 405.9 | 5.86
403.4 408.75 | 5.78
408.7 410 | 5.83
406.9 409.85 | 5.79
